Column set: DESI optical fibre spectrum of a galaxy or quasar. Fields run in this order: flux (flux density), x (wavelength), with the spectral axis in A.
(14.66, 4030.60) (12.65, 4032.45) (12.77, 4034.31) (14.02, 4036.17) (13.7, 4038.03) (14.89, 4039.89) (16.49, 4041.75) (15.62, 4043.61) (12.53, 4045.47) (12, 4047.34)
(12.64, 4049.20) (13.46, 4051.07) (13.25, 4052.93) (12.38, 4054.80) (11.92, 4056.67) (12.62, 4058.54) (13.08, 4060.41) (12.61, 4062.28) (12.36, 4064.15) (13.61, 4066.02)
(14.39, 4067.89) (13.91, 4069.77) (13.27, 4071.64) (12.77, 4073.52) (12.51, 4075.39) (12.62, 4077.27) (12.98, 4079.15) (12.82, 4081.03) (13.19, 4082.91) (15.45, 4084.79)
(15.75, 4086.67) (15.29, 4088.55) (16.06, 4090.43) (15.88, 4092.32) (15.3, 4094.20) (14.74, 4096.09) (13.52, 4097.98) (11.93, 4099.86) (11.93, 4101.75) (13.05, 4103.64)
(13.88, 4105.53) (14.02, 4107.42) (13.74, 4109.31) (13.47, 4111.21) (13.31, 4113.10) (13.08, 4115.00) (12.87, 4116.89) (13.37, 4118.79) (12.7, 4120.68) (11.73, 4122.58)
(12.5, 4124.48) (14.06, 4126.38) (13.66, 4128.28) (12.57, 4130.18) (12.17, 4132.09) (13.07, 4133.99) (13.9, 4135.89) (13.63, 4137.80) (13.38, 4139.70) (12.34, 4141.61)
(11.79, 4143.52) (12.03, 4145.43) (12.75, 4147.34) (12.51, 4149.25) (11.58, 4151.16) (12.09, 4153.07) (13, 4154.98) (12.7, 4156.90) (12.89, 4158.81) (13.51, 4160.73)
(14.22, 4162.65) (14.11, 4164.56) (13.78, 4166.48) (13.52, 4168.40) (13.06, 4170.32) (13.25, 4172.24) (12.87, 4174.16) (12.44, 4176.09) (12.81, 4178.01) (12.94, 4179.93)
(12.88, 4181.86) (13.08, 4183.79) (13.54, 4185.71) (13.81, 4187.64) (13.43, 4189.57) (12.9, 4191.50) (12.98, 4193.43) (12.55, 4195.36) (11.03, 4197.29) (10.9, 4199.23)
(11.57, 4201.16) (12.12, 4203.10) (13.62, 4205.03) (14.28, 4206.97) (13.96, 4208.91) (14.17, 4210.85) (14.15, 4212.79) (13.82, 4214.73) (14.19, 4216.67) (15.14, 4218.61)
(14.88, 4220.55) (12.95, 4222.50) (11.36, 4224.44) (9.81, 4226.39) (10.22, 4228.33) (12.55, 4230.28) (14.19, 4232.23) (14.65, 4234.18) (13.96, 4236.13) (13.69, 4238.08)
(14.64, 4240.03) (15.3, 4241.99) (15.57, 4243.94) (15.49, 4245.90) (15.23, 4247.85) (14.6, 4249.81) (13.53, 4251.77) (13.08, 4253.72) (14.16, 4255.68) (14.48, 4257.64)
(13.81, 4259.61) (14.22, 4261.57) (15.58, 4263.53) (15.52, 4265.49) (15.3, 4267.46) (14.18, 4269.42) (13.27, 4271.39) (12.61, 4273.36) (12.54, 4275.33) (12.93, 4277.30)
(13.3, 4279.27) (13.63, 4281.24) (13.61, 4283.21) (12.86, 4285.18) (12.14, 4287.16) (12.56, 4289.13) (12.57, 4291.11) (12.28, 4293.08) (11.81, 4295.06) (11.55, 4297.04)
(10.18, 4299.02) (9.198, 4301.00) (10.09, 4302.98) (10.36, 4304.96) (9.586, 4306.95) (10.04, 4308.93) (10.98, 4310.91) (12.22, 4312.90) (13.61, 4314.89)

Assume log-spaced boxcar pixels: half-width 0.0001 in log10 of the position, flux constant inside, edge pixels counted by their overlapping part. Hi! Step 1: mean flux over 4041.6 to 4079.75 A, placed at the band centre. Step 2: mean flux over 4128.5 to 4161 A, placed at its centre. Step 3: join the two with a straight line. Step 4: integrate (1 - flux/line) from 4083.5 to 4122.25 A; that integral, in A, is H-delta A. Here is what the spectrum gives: -3.0 A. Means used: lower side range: 13.1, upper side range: 12.7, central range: 13.9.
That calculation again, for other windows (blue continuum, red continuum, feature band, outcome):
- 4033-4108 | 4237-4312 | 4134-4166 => 1.15 A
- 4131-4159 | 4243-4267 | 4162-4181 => -0.24 A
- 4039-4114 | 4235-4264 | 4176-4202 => 2.81 A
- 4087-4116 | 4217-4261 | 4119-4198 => 5.53 A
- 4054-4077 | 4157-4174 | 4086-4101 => -1.90 A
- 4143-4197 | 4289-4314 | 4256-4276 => -4.61 A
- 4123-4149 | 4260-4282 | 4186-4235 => 1.59 A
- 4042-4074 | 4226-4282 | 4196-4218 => 1.01 A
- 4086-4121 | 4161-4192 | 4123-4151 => 1.65 A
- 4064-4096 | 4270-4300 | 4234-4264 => -3.90 A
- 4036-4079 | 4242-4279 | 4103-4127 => 0.65 A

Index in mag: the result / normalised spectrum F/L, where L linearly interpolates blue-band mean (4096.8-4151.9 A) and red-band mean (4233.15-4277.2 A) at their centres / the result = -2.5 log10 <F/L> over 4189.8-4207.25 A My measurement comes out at 0.11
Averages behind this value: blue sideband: 12.9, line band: 12.4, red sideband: 14.3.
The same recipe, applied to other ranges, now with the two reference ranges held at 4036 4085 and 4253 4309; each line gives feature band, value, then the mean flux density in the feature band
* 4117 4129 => 0.01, 13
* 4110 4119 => 0.00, 13.2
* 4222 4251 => -0.07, 13.6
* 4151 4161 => 0.03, 12.7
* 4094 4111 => -0.02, 13.5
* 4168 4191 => -0.01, 13.1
